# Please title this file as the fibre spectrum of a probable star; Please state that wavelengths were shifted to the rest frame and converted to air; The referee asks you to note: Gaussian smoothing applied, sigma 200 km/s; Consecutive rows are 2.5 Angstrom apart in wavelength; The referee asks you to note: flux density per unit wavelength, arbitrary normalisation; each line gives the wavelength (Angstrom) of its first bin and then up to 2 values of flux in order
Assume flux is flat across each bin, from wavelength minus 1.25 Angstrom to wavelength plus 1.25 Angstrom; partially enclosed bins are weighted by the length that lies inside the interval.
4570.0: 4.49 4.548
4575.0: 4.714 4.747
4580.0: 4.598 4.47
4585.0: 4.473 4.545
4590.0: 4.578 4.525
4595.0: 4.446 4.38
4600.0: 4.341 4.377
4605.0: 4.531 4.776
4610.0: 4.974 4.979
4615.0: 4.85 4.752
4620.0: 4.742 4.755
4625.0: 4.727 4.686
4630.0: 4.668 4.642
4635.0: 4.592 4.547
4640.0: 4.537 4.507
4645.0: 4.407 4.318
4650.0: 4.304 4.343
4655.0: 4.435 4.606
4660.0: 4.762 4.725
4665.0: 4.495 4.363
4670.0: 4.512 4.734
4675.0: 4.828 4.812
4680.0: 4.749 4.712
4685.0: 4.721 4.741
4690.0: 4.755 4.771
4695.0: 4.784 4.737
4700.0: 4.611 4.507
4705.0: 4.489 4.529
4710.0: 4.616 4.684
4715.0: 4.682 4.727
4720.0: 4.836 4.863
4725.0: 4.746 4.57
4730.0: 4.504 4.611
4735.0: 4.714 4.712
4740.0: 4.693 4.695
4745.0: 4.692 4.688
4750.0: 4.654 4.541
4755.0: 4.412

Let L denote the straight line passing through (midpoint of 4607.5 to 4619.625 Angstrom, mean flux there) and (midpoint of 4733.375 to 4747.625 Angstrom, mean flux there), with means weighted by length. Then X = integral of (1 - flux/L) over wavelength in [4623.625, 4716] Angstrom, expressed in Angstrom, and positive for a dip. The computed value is 3.5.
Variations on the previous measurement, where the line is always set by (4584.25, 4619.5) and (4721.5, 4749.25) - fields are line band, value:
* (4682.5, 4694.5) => -0.2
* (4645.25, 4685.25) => 0.6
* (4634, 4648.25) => 0.4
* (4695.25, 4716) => 0.2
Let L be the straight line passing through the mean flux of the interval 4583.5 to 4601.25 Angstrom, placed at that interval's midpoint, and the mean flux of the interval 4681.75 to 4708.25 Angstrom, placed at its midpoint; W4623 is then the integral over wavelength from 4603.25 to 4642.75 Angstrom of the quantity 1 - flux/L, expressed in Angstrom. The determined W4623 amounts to -1.5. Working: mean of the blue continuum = 4.47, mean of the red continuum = 4.67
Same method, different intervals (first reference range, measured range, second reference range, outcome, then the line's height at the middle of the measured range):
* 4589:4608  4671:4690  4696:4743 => -0.62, 4.6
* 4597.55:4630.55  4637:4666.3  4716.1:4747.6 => 1.23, 4.69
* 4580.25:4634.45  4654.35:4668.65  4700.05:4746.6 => 0.22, 4.64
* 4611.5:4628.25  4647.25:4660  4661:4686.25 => 0.72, 4.71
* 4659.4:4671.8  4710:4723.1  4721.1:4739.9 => -0.24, 4.65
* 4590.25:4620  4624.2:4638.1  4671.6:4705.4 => 0.04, 4.66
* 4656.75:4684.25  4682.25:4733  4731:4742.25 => -0.03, 4.67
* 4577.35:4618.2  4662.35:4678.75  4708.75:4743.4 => 0.07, 4.65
